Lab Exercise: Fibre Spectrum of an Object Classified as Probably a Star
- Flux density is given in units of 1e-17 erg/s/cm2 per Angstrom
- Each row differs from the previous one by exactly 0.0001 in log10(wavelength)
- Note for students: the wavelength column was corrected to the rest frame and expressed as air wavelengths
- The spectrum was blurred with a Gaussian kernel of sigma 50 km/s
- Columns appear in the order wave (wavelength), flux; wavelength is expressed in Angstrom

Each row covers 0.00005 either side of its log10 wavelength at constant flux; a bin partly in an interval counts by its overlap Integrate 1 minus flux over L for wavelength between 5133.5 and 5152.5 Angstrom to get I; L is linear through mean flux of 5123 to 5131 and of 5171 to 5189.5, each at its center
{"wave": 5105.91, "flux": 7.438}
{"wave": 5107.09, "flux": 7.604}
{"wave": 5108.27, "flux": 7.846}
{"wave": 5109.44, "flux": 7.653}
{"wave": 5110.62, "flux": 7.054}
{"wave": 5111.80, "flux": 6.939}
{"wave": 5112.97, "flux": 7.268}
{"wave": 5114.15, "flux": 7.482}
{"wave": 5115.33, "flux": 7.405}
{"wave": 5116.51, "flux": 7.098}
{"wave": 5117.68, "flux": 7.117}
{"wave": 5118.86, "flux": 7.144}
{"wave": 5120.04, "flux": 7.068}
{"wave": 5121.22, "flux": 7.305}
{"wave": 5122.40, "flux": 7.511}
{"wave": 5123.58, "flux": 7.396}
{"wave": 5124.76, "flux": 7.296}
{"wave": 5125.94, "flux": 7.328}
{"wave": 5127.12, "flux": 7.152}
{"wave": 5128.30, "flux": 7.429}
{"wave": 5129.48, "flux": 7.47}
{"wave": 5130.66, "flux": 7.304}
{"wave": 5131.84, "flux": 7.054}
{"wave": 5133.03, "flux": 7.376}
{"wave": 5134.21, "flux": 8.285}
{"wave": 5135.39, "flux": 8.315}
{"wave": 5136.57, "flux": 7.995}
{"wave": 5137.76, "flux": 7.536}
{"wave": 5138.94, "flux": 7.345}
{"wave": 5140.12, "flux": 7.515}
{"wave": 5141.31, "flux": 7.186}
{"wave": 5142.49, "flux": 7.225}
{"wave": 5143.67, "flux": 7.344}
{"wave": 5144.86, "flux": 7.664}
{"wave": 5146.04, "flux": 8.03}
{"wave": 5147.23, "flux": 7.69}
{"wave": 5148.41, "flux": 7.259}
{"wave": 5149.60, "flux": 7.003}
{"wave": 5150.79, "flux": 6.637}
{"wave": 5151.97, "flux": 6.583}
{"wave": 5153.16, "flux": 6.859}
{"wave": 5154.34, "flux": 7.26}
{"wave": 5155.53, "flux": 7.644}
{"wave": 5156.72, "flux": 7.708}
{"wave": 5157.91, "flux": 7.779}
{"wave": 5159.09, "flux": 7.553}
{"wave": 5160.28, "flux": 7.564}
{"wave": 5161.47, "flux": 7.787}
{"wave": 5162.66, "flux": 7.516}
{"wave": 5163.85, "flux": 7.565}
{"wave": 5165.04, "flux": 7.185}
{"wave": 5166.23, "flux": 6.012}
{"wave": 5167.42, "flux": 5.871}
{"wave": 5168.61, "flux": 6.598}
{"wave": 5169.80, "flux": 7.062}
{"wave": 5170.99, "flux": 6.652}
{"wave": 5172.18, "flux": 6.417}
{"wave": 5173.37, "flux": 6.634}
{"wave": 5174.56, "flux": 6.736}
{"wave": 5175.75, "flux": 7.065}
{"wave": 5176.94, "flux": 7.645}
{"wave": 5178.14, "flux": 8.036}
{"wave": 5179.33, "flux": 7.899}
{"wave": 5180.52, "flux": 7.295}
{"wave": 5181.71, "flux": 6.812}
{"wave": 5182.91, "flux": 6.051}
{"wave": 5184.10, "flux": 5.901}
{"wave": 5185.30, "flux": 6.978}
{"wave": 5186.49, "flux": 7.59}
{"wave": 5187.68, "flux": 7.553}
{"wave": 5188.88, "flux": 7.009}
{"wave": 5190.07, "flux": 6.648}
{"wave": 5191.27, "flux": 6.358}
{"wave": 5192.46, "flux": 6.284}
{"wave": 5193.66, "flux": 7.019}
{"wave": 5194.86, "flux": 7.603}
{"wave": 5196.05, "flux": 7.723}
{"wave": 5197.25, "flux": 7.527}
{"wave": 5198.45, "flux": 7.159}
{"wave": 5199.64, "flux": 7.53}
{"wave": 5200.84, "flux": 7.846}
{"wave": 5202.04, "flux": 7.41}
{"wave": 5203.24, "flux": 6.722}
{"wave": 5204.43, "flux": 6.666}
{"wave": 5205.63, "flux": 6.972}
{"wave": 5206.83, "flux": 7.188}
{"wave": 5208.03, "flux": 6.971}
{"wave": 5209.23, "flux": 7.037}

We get -0.6 Angstrom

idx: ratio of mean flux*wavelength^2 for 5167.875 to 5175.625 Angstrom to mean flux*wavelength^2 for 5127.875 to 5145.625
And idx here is 0.9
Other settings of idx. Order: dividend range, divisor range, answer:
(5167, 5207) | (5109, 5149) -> 0.97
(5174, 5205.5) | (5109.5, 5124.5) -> 1.01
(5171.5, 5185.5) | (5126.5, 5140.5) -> 0.93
